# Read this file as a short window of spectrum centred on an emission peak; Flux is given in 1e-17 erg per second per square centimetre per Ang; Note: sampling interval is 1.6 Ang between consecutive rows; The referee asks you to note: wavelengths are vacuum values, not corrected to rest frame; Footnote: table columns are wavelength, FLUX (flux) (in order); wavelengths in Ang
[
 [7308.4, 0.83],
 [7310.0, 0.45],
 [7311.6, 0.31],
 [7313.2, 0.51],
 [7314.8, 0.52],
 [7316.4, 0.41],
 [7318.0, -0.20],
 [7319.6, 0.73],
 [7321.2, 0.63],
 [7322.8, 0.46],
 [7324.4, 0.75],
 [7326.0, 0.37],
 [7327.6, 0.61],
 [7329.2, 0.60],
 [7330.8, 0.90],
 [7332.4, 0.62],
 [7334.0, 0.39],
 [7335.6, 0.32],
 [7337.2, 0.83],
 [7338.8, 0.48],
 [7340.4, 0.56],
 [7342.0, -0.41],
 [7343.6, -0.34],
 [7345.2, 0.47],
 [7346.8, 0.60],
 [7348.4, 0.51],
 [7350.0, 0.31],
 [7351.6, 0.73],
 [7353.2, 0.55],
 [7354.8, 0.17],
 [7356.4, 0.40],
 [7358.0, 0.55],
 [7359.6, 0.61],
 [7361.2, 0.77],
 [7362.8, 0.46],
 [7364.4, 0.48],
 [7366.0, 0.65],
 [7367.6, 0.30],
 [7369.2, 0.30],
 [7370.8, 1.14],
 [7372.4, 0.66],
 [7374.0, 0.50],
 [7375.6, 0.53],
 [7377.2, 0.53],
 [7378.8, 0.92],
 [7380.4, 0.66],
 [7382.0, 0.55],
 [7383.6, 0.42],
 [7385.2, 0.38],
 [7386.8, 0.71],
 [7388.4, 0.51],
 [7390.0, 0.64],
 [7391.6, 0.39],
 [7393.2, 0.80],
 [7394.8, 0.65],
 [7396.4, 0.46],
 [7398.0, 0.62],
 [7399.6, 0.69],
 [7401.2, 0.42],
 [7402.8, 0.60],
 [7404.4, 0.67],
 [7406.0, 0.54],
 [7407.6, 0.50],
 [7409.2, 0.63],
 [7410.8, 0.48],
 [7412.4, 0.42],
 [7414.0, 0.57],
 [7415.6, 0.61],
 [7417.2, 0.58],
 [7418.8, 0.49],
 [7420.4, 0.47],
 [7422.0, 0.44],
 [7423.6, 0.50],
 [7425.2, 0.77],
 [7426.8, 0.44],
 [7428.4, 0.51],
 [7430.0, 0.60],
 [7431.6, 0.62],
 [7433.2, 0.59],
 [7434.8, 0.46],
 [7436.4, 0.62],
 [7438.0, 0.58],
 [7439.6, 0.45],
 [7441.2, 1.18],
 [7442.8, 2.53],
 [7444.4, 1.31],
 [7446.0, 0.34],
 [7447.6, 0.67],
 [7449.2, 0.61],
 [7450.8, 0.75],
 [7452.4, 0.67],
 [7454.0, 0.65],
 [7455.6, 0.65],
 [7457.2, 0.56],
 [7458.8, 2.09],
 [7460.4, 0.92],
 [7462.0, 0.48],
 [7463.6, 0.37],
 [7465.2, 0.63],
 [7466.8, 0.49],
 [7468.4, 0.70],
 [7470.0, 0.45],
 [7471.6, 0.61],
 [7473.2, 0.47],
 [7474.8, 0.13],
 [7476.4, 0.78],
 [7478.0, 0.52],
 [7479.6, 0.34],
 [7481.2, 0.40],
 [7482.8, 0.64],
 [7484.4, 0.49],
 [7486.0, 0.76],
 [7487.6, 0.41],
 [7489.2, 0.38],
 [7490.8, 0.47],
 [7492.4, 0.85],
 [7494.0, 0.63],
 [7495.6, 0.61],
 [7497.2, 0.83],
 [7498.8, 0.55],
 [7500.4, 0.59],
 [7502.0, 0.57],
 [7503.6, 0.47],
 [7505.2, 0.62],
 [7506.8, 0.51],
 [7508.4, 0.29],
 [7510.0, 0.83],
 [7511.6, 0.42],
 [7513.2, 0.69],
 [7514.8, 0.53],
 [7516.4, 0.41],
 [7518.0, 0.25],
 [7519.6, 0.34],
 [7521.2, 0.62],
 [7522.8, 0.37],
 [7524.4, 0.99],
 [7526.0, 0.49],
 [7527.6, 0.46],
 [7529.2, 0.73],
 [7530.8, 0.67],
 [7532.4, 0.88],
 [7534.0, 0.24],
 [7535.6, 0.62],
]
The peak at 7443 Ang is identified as [S II]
